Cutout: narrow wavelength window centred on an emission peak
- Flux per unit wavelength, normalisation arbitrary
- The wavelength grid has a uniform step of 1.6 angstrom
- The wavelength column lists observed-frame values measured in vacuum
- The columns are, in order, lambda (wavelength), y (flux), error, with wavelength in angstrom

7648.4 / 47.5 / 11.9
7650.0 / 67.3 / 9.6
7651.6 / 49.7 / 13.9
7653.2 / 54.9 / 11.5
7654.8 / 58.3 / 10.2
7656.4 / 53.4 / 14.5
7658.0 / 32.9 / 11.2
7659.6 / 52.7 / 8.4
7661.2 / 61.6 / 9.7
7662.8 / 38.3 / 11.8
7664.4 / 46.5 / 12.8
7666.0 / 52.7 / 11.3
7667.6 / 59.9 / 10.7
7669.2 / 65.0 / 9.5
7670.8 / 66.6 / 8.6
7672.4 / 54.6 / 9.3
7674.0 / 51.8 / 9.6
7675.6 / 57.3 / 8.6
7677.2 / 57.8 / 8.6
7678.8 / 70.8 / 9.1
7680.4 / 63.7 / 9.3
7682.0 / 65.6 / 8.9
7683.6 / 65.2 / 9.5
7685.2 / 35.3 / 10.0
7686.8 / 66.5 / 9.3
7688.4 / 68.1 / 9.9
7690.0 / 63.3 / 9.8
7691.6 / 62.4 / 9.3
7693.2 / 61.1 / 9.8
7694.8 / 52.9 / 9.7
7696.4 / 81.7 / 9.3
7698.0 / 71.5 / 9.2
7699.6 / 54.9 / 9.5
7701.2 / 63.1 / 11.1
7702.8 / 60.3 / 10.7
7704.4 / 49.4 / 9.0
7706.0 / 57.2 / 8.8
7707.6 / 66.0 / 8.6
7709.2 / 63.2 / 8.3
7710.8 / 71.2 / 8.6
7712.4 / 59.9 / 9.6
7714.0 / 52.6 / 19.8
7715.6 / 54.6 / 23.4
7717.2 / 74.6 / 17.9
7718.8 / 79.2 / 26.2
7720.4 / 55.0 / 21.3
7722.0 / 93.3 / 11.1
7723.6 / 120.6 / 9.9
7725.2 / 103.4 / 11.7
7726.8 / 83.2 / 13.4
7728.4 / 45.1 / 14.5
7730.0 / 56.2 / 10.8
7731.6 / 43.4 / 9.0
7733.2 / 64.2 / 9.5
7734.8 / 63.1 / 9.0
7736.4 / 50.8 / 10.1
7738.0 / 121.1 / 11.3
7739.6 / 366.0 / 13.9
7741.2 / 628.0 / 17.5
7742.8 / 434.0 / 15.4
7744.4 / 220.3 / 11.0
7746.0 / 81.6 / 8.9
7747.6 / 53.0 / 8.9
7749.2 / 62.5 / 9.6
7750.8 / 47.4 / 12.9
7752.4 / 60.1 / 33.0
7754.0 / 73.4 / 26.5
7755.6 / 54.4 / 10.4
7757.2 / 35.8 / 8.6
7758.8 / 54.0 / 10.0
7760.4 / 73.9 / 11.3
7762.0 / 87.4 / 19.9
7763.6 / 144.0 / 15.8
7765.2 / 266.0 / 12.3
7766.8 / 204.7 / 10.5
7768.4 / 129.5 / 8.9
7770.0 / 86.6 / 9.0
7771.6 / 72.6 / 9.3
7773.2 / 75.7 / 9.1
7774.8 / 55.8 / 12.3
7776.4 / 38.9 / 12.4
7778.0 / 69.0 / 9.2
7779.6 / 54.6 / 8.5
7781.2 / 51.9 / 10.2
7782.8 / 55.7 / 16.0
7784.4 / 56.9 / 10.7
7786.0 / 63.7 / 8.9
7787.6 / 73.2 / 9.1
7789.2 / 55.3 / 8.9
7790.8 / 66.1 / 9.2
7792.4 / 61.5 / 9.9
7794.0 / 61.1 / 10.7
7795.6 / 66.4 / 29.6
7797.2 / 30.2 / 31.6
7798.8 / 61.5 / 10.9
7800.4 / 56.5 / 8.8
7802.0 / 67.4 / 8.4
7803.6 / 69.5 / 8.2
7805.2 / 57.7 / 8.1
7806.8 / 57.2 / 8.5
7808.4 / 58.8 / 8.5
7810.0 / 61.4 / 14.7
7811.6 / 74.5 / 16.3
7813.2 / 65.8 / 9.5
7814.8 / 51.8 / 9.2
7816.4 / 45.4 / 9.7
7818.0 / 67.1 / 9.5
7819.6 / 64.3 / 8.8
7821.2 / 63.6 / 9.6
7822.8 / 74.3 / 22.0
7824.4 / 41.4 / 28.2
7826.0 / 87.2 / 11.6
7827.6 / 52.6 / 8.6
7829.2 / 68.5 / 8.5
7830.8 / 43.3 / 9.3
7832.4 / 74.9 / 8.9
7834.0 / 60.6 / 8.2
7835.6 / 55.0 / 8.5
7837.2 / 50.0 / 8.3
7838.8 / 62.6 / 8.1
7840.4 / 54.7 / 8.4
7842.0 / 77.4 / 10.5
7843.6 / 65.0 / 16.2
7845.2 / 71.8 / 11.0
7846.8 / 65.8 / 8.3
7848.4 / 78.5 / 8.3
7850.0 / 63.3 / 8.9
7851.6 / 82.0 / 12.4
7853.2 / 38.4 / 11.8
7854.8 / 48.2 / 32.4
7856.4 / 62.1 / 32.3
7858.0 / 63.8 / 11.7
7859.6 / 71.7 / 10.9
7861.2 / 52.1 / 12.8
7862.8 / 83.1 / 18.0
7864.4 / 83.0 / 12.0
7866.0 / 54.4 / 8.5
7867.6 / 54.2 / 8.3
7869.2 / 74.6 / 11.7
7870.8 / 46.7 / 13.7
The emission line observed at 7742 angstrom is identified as Halpha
